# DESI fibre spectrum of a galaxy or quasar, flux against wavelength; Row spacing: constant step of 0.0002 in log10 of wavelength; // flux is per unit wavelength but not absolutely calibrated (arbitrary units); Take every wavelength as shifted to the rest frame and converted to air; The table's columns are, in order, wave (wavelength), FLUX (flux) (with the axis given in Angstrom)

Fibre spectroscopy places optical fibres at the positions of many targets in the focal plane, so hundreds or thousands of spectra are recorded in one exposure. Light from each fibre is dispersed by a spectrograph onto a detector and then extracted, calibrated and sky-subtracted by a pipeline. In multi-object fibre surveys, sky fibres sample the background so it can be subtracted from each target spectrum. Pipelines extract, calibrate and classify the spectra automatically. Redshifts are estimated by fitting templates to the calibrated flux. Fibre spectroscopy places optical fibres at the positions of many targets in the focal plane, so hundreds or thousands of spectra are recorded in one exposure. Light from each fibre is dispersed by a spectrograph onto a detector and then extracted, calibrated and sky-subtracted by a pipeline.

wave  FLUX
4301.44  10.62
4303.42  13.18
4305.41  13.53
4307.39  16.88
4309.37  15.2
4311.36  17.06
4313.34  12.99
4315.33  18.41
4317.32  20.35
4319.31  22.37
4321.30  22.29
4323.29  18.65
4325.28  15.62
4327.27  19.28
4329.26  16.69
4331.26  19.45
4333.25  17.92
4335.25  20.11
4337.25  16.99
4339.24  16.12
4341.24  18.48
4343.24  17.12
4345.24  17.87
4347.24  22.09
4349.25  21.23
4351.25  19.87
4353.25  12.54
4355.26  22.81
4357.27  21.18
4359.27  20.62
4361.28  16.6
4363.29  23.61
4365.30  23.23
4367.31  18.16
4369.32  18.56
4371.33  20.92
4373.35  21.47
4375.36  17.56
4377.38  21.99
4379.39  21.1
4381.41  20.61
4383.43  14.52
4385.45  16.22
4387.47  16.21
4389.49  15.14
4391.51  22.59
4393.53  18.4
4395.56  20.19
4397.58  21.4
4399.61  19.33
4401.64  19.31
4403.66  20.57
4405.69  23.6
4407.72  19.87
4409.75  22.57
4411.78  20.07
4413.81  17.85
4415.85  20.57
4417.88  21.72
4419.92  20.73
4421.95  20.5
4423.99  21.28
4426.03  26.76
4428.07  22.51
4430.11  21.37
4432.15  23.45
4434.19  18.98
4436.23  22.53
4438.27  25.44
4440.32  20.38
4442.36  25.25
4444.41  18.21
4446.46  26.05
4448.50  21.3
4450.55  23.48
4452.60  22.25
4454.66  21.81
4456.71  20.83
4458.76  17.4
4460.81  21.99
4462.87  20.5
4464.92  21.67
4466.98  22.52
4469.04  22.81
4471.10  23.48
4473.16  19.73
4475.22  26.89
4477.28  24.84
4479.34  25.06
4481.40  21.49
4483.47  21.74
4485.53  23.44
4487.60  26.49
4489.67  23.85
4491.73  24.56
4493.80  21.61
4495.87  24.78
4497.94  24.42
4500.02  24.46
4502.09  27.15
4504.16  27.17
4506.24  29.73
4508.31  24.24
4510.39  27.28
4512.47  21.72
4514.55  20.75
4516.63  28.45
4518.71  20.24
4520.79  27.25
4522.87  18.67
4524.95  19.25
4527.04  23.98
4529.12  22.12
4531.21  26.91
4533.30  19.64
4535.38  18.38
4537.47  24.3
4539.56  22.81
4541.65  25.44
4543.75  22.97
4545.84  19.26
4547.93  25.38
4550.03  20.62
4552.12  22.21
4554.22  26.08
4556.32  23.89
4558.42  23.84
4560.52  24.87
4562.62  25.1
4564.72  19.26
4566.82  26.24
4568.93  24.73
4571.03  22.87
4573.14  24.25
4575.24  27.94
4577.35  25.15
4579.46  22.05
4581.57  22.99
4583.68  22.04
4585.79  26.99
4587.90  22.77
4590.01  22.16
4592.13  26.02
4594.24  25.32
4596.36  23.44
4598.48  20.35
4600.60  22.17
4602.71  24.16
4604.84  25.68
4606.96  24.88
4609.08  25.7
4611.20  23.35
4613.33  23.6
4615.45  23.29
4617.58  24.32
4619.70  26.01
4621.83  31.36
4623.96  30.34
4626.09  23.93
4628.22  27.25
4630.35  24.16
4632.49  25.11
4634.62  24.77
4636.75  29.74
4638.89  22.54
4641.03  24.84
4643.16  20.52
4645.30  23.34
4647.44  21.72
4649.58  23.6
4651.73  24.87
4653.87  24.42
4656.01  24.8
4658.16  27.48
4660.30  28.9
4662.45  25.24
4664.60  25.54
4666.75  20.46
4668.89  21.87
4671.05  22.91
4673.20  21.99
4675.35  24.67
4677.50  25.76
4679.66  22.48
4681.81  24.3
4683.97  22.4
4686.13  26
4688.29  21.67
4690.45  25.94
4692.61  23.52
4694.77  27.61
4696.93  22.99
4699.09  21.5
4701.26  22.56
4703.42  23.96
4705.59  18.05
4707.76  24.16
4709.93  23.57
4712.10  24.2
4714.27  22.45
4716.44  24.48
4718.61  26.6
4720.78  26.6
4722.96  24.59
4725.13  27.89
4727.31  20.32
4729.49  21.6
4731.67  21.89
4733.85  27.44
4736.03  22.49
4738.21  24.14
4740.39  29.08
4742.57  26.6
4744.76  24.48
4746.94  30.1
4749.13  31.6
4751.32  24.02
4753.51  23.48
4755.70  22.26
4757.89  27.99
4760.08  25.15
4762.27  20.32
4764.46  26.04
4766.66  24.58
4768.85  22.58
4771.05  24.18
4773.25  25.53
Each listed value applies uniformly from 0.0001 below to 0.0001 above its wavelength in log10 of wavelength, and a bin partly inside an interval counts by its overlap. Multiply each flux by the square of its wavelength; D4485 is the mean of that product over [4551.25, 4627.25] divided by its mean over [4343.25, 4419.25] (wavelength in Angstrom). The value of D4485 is 1.36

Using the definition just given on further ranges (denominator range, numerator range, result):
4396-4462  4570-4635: 1.24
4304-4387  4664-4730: 1.48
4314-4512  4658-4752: 1.31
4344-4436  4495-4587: 1.26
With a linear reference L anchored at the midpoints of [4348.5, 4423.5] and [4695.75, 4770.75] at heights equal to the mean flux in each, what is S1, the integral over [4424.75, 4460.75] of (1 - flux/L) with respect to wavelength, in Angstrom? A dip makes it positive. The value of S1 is -2.9 Angstrom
